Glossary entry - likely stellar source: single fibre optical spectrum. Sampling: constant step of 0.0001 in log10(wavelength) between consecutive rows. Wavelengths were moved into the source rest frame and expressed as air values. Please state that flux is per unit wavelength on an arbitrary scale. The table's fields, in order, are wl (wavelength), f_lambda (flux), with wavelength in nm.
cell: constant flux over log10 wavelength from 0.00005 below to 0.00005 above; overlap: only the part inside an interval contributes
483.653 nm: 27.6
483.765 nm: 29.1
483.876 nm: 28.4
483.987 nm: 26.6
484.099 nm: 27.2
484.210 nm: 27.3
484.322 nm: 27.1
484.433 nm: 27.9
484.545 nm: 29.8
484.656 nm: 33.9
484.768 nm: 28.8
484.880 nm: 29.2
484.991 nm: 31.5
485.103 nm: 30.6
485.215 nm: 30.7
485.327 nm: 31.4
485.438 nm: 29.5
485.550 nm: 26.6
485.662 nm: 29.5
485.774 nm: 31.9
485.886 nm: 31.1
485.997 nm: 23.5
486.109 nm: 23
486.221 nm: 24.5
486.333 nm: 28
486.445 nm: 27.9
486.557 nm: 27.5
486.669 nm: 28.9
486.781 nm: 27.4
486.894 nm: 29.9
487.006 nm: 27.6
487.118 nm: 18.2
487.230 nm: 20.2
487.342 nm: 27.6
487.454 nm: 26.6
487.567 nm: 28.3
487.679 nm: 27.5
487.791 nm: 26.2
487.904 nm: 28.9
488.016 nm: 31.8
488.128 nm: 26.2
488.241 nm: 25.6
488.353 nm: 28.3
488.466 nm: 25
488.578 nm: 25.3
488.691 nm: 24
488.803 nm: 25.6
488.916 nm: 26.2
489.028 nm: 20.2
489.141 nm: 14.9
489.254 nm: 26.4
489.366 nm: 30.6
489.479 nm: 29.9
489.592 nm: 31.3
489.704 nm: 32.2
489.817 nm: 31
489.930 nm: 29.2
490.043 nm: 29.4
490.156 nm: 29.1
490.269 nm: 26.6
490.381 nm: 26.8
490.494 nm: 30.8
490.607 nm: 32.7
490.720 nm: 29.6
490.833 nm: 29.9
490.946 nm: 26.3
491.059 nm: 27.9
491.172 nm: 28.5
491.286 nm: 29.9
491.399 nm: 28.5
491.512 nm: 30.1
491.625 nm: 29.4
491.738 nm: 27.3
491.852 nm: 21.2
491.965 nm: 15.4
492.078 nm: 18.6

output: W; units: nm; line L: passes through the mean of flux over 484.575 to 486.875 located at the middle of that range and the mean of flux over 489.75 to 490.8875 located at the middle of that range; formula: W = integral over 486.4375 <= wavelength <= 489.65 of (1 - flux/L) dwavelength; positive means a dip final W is 0.31 nm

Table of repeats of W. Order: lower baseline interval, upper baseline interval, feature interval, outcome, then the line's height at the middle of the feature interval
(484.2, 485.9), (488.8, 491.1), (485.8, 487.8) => 0.19 nm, 29.2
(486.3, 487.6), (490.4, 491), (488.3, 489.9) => 0.10 nm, 28.3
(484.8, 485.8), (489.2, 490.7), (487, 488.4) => 0.17 nm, 29.9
